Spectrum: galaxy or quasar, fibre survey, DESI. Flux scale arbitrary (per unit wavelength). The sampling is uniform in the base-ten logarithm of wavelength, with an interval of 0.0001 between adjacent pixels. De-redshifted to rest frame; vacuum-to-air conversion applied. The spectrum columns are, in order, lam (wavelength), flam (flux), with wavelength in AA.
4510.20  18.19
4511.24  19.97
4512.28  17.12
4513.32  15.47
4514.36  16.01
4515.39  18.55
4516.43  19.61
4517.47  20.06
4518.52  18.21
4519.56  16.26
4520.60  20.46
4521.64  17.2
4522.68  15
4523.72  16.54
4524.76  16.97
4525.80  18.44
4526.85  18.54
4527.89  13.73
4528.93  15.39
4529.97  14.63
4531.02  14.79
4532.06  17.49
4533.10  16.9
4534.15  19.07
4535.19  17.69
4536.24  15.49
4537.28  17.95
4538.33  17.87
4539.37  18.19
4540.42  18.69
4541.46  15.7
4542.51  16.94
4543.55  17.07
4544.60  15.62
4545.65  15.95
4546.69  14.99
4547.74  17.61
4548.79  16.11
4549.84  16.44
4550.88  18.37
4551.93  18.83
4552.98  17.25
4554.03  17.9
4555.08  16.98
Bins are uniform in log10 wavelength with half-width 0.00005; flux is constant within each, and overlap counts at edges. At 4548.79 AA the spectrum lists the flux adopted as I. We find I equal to 16.11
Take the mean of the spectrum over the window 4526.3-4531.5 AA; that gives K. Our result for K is 15.4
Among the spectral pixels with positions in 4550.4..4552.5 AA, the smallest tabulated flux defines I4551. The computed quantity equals 18.37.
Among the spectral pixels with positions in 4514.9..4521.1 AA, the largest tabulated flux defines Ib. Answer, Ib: 20.46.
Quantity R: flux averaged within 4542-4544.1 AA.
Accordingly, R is 17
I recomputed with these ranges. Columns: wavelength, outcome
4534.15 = 19.07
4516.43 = 19.61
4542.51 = 16.94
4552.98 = 17.25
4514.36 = 16.01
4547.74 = 17.61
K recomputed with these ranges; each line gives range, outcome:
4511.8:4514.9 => 16.3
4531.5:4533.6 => 17.2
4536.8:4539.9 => 18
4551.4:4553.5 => 18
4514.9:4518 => 19.4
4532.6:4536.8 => 17.3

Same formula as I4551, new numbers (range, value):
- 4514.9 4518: 18.55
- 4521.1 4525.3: 15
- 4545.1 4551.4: 14.99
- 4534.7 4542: 15.49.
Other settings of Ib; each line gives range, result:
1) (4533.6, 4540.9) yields 19.07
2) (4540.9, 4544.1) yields 17.07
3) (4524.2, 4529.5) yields 18.54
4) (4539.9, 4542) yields 18.69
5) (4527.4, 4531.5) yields 15.39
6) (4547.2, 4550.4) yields 17.61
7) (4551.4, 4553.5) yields 18.83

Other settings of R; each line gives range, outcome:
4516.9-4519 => 19.1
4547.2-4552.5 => 17.5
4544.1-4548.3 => 16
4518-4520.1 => 17.3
